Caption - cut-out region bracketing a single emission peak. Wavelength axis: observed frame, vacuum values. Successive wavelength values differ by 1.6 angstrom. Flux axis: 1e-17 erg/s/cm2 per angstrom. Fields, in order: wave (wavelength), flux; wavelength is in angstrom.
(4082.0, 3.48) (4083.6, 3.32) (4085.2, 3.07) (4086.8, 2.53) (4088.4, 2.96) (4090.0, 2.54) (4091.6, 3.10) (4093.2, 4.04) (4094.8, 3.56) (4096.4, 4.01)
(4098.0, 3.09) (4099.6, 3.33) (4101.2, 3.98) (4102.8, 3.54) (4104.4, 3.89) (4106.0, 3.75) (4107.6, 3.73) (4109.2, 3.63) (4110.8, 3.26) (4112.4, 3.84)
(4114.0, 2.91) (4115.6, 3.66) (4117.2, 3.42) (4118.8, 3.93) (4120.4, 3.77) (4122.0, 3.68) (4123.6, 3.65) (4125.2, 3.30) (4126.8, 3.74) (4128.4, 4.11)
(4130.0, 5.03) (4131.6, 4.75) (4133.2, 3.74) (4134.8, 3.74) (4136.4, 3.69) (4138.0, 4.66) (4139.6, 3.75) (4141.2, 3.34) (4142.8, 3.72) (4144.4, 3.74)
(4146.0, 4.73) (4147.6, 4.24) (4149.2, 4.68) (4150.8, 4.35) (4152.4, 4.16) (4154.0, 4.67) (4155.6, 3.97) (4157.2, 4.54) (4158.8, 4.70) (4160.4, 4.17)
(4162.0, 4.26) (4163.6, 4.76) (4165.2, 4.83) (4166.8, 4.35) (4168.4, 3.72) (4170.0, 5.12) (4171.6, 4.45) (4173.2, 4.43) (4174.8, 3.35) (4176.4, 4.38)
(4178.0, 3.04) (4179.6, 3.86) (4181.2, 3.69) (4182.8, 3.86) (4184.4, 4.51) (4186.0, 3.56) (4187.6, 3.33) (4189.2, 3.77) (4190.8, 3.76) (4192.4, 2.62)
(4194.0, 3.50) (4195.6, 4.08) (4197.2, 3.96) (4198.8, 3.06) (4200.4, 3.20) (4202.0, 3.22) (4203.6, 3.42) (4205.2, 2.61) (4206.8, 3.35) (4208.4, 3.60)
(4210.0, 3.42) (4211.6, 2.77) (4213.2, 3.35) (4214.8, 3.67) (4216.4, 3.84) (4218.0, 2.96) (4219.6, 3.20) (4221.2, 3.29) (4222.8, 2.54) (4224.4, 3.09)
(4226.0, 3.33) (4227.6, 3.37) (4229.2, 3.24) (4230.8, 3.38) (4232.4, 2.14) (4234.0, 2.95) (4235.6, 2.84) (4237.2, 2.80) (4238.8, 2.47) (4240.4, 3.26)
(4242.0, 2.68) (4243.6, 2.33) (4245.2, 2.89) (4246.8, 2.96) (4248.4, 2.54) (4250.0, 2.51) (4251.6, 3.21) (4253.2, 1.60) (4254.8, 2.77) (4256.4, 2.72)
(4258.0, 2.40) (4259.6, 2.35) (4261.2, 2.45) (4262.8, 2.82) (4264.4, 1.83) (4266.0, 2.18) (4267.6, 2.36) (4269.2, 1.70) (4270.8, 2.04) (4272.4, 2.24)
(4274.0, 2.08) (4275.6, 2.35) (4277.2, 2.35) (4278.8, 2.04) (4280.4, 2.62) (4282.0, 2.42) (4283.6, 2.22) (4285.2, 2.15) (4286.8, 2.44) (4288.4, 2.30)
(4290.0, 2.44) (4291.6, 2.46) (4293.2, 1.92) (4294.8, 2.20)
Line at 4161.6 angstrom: C III]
